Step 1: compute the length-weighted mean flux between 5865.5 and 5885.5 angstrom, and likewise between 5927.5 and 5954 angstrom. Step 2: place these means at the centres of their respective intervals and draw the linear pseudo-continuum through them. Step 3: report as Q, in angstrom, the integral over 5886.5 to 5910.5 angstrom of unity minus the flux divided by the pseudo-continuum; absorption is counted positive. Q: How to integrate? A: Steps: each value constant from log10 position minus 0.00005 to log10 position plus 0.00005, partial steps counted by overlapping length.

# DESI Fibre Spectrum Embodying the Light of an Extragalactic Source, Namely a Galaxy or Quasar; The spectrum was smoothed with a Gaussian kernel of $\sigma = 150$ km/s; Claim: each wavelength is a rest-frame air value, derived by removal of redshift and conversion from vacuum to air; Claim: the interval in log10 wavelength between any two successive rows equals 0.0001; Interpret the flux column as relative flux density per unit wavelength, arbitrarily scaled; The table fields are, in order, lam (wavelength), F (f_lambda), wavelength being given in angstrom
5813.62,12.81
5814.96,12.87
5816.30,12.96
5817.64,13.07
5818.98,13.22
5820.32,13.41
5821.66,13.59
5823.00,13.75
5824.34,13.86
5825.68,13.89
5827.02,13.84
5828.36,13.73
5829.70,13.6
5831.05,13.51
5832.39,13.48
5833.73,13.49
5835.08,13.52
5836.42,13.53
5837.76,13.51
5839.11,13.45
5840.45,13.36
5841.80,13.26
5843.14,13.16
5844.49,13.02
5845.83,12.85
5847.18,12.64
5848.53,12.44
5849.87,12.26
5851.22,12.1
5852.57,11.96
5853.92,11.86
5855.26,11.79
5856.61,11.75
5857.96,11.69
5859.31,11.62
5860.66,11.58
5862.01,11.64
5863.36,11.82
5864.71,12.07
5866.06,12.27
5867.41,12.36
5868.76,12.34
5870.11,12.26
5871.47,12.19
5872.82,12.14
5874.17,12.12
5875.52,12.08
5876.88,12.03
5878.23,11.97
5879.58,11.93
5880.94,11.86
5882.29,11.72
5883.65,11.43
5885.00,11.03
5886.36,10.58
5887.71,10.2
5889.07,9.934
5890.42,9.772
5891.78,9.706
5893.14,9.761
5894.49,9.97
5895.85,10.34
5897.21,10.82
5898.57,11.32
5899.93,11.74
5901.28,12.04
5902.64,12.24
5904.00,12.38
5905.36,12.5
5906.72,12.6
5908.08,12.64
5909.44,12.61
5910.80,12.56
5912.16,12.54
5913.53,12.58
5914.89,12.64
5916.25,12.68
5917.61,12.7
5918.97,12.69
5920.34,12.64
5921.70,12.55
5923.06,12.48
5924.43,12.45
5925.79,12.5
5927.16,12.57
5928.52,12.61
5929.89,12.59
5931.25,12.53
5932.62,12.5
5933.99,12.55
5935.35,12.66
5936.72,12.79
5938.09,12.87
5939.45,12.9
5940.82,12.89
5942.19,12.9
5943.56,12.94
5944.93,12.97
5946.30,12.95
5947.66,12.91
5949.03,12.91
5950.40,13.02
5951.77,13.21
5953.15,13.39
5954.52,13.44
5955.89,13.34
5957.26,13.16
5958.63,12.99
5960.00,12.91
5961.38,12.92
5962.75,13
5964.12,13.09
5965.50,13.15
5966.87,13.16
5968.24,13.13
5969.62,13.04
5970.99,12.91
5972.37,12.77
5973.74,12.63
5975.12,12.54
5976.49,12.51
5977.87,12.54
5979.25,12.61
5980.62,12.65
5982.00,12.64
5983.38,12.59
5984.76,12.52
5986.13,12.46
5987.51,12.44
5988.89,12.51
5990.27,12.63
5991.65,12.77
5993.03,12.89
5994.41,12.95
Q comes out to 2.11 angstrom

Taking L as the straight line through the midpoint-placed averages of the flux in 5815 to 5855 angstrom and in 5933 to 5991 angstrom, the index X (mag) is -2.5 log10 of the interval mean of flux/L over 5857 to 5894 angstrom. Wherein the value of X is 0.14 mag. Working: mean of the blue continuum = 13.2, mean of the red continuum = 12.9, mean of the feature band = 11.5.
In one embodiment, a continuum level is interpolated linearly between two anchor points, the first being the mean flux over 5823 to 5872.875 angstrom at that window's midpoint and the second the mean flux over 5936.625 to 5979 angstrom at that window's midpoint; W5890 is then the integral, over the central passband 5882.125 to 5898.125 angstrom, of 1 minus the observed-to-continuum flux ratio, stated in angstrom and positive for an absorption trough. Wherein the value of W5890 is 3.0 angstrom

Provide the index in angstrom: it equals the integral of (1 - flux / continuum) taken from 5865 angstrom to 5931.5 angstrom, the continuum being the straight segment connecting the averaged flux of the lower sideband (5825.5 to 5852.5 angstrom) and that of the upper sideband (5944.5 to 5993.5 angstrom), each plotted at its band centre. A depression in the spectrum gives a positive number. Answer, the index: 5.9 angstrom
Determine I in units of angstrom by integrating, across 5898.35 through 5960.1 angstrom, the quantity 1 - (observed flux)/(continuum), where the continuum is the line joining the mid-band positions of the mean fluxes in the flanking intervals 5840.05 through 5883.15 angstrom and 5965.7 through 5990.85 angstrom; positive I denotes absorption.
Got -1.1 angstrom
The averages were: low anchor 12.2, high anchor 12.7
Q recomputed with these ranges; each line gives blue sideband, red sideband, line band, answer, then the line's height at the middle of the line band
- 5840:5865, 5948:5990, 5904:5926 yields 0.00 angstrom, 12.6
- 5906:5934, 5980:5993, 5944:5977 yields -1.10 angstrom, 12.6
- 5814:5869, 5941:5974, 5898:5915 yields 0.81 angstrom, 12.9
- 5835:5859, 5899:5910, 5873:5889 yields 1.23 angstrom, 12.5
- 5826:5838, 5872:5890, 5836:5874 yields 0.63 angstrom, 12.6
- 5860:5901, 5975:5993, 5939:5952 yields -0.88 angstrom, 12.1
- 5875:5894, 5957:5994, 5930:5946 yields -0.97 angstrom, 12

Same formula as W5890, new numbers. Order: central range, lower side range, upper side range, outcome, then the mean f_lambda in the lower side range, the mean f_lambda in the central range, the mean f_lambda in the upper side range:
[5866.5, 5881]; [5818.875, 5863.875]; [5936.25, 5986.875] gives 0.86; 12.9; 12.1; 12.9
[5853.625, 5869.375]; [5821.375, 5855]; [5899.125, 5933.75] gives 1.30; 13.2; 11.9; 12.5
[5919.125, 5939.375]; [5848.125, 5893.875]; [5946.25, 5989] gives -0.39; 11.6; 12.6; 12.9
